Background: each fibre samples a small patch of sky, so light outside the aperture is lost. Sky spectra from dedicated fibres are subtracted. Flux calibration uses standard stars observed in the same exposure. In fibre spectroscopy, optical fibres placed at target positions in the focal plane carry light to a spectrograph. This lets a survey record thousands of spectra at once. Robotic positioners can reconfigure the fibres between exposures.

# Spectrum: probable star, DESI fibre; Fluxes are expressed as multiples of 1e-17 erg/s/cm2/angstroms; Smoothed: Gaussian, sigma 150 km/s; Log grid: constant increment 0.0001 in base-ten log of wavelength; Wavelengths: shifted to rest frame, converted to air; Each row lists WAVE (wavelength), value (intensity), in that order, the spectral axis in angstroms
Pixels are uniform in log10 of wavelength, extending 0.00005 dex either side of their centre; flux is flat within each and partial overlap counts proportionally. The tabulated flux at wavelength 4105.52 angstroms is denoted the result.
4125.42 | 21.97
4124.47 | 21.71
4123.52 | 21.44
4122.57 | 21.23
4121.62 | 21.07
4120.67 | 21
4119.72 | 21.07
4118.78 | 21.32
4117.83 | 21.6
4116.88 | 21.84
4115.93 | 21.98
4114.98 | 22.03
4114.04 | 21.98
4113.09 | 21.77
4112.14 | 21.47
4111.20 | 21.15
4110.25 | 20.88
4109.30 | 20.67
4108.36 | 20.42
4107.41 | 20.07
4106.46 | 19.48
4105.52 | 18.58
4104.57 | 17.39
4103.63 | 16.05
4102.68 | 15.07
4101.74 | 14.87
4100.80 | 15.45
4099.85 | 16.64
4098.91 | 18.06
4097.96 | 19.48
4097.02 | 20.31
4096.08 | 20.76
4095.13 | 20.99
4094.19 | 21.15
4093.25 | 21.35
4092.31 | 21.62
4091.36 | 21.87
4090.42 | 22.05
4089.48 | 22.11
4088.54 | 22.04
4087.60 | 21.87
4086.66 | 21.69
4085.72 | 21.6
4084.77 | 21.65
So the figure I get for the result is 18.58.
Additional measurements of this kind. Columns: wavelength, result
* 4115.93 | 21.98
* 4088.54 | 22.04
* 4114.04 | 21.98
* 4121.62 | 21.07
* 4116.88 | 21.84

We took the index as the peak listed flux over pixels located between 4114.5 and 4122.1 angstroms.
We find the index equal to 22.03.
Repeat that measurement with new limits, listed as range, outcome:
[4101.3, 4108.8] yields 20.42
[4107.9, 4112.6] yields 21.47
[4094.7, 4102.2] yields 20.99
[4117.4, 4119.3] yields 21.6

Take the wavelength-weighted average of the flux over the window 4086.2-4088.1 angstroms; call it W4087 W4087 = 21.8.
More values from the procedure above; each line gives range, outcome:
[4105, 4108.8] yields 19.6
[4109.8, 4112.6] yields 21.2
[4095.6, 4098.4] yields 20.2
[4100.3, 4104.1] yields 15.4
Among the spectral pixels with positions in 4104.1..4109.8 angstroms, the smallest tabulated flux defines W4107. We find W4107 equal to 17.39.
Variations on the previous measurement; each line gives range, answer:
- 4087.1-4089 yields 21.87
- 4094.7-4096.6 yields 20.76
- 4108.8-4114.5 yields 20.67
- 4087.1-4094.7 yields 21.15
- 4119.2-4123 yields 21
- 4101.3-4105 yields 14.87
